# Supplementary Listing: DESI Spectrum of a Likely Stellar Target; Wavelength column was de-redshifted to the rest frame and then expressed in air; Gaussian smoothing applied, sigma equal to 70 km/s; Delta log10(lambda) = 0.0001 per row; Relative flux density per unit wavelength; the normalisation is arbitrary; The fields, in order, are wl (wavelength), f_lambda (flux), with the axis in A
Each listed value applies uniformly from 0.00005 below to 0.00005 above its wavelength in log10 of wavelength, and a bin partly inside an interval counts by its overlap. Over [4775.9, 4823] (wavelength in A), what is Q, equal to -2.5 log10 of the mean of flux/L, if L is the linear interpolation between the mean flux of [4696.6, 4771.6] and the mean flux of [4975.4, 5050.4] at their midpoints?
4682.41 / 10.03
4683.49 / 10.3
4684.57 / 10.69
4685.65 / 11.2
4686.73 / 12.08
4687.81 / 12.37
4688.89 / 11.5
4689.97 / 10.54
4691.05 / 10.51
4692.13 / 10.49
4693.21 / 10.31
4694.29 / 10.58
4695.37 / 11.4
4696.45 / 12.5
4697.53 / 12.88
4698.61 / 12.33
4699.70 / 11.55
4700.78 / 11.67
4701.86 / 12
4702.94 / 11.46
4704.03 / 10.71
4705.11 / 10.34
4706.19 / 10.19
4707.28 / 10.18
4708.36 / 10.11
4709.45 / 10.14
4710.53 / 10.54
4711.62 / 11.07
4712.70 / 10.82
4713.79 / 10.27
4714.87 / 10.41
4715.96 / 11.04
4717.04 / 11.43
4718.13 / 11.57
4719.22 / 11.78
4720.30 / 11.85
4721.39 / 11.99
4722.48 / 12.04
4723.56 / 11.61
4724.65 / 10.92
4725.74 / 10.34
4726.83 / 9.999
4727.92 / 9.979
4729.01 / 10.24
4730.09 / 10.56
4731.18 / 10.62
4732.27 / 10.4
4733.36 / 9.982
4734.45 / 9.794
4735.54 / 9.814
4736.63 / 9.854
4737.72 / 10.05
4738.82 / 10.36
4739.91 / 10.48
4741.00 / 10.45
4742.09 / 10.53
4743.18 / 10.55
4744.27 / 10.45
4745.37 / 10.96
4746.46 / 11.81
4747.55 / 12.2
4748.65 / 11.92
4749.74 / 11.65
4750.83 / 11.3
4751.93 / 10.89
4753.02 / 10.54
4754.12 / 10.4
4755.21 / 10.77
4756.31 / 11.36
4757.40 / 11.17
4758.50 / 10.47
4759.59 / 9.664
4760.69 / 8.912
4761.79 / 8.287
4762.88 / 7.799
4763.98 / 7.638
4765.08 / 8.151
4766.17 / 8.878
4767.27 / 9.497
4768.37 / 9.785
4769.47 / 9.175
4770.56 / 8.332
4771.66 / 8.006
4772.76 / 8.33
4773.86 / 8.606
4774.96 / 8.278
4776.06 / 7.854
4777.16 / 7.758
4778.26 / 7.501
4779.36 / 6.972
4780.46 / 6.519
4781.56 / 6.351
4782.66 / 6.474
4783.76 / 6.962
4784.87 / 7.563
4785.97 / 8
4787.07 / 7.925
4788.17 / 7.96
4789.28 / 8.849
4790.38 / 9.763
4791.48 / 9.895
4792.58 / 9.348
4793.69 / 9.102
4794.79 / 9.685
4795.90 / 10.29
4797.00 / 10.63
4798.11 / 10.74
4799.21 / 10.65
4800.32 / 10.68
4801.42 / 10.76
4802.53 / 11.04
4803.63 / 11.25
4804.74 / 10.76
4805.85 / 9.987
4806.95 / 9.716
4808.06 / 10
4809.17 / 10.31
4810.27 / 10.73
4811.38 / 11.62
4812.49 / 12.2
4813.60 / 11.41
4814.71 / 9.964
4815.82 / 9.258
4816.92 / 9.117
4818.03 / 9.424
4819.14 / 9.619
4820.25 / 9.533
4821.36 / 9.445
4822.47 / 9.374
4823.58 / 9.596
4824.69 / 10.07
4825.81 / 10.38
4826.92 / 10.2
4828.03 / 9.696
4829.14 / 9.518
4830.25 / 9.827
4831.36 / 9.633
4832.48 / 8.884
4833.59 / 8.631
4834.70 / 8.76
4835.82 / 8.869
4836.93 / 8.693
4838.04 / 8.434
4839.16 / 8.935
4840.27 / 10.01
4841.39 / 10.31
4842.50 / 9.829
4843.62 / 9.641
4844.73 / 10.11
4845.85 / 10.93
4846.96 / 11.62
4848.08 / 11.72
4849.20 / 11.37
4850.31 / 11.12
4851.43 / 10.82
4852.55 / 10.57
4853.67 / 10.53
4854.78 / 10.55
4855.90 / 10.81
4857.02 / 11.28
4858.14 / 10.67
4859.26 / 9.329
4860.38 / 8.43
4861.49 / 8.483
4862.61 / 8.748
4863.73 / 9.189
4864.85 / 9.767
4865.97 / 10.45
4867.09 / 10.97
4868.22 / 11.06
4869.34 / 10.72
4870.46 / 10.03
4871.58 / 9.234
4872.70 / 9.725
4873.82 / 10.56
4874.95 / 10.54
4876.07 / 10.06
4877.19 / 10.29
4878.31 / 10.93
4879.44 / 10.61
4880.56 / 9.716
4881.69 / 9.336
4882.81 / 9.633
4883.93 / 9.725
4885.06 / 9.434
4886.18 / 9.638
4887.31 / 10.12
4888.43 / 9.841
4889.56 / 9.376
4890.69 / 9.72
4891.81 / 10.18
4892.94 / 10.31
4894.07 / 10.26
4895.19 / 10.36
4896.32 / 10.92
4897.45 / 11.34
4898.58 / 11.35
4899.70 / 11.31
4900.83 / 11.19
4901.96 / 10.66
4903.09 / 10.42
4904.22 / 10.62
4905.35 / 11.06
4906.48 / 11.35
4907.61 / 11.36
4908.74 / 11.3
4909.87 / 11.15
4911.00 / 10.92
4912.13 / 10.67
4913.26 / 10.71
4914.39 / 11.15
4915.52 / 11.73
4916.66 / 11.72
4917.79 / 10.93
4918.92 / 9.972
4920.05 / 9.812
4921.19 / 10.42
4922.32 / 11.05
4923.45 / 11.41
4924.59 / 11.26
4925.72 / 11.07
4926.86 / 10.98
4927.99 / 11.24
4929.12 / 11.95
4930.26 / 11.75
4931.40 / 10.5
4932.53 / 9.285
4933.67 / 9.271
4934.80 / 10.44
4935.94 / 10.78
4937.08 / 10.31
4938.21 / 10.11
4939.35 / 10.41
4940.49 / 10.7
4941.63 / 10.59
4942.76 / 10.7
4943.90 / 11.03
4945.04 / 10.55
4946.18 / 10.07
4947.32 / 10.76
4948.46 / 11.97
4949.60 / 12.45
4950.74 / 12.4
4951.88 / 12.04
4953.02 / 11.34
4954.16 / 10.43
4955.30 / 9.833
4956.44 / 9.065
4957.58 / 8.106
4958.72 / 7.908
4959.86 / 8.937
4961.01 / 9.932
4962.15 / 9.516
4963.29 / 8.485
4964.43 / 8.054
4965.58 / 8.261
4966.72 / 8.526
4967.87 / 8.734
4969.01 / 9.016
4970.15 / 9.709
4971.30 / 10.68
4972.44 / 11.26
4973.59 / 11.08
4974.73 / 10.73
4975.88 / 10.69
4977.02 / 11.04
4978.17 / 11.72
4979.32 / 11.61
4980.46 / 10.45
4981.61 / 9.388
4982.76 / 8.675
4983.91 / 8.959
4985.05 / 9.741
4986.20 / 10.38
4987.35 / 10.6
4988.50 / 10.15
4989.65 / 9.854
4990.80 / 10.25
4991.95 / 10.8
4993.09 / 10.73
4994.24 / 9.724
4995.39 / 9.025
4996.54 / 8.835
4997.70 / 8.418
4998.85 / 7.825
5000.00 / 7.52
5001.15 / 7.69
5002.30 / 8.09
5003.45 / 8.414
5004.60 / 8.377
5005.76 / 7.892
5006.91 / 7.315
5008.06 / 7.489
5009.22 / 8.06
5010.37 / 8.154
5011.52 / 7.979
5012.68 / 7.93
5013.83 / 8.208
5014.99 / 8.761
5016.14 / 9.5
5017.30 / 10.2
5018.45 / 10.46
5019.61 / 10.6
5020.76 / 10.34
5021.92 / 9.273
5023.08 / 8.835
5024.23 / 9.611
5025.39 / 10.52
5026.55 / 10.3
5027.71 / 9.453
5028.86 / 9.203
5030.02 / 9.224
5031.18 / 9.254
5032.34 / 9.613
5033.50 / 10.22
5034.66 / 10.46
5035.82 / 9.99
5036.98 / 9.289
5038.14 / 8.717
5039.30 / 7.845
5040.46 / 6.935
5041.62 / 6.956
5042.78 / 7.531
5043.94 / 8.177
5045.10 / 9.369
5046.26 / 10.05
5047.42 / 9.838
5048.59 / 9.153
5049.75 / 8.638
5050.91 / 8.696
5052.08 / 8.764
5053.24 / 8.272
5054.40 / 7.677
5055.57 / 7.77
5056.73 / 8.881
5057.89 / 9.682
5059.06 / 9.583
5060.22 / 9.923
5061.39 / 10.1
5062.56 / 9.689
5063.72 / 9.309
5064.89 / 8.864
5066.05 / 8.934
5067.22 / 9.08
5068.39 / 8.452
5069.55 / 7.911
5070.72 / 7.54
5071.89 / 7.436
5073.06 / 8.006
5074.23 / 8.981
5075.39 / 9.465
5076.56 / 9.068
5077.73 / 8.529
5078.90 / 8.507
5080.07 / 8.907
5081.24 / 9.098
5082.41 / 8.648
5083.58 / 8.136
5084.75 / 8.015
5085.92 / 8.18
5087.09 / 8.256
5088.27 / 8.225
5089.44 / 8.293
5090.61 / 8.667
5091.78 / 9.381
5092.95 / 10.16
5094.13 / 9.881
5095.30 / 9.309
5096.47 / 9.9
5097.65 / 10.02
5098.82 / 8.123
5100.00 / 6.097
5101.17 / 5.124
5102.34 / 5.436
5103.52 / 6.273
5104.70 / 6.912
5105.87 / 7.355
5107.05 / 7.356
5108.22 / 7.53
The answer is 0.092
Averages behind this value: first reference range 10.5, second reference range 9.23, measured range 9.39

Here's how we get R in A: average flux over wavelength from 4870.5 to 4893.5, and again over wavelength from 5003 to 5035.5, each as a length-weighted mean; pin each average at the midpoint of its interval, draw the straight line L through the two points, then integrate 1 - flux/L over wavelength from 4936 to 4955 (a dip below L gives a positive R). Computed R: -2.77 A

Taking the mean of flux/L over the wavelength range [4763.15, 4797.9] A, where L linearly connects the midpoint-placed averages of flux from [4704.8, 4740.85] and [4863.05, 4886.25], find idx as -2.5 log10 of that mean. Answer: 0.23 mag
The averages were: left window 10.6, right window 10.1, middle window 8.41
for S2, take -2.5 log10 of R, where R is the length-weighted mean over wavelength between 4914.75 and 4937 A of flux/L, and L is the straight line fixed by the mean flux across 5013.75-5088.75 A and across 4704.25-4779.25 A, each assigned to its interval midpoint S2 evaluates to -0.15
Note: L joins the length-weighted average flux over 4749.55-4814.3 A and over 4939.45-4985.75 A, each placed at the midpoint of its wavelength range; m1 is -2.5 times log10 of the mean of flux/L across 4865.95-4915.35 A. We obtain -0.07 mag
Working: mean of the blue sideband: 9.4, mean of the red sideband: 10.1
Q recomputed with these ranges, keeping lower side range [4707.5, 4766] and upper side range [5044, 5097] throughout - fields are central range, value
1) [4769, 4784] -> 0.32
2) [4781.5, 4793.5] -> 0.24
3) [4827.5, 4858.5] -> -0.01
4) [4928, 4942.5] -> -0.11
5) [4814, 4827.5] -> 0.05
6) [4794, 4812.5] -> -0.04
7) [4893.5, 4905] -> -0.12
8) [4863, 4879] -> -0.04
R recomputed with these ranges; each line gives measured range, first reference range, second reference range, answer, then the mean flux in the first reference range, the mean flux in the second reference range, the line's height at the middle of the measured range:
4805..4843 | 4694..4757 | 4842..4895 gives 2.3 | 10.9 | 10.2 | 10.4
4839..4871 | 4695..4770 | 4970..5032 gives -0.7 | 10.6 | 9.46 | 10.1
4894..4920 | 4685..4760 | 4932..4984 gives -1.7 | 10.9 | 10.1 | 10.3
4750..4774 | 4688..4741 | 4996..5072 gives 2.4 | 10.9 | 8.84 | 10.6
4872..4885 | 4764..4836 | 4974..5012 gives -1.1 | 9.29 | 9.3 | 9.29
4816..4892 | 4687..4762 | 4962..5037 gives 1.9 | 10.9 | 9.41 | 10.2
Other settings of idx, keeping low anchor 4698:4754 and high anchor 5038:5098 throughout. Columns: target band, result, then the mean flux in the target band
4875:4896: -0.014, 10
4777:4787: 0.420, 7.14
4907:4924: -0.133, 11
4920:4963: -0.108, 10.5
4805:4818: -0.004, 10.4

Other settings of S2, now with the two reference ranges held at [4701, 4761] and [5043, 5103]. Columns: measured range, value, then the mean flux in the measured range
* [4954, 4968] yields 0.06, 8.87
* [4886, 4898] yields -0.05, 10.2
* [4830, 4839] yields 0.14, 8.93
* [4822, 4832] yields 0.04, 9.8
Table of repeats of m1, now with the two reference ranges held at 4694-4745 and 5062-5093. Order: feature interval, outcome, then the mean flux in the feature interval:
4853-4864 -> 0.02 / 9.83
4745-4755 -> -0.06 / 11.3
